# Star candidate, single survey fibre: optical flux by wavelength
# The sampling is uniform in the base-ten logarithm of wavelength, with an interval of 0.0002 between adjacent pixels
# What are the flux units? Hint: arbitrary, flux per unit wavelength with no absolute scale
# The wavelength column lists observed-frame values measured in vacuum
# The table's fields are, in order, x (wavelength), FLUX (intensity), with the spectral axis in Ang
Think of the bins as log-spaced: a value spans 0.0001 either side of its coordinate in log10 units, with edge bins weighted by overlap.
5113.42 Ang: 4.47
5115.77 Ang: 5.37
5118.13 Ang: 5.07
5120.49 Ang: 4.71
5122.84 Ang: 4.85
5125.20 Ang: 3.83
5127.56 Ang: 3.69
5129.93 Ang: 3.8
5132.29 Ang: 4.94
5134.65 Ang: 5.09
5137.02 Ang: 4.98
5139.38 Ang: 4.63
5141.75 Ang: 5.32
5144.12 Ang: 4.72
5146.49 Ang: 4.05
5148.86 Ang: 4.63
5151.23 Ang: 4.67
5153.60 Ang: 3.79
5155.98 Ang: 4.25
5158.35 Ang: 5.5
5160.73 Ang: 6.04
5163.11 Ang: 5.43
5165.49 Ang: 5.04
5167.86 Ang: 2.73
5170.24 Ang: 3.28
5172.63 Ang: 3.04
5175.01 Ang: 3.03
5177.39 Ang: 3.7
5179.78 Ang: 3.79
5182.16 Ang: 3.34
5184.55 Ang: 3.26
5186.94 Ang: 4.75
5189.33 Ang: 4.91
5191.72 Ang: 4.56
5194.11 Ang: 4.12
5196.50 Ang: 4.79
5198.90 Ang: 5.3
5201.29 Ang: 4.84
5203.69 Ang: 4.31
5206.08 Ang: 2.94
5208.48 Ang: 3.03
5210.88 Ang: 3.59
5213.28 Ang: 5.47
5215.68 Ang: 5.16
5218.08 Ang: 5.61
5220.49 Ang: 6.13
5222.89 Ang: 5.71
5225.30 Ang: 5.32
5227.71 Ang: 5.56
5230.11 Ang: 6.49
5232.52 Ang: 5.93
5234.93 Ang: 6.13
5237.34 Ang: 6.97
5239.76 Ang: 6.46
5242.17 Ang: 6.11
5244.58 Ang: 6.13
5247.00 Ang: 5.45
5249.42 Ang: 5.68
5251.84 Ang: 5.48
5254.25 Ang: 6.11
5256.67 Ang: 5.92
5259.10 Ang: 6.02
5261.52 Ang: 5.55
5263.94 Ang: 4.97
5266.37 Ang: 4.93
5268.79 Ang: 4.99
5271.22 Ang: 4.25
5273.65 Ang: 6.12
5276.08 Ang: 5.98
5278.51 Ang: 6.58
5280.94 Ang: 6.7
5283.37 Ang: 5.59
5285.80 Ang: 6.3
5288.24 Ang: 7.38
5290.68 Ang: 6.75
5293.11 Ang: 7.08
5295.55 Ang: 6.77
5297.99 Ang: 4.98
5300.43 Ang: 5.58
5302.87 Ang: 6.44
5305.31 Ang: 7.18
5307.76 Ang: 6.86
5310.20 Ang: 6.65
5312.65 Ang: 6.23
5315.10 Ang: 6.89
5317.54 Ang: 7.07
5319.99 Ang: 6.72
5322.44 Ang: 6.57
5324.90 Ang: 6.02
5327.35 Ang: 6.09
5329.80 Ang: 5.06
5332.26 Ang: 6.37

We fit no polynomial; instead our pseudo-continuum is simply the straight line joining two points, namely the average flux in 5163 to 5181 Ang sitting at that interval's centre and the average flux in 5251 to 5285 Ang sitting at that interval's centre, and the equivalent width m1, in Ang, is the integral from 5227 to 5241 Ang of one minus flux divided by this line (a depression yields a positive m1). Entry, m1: -3.7 Ang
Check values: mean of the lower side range 3.65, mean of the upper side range 5.67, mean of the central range 6.28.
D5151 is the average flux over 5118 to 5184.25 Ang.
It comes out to 4.33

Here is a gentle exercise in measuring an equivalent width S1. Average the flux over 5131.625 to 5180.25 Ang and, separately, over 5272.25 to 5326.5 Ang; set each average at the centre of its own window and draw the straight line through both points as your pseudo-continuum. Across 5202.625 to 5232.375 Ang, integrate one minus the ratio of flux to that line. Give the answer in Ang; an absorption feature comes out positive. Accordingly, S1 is 1.9 Ang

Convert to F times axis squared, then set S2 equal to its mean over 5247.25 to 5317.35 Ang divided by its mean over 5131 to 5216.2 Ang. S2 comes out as 1.46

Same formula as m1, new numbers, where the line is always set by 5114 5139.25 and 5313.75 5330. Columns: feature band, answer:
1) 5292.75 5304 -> 0.20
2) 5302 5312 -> -0.75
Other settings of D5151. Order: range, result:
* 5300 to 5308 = 6.56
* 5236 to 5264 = 5.94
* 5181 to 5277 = 5.21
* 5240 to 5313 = 6.03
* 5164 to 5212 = 3.93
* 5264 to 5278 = 5.3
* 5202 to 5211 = 3.53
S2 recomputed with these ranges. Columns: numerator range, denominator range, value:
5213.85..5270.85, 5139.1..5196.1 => 1.38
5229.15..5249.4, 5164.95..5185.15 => 1.85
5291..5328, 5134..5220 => 1.56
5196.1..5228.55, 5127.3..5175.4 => 1.11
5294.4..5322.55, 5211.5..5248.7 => 1.14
